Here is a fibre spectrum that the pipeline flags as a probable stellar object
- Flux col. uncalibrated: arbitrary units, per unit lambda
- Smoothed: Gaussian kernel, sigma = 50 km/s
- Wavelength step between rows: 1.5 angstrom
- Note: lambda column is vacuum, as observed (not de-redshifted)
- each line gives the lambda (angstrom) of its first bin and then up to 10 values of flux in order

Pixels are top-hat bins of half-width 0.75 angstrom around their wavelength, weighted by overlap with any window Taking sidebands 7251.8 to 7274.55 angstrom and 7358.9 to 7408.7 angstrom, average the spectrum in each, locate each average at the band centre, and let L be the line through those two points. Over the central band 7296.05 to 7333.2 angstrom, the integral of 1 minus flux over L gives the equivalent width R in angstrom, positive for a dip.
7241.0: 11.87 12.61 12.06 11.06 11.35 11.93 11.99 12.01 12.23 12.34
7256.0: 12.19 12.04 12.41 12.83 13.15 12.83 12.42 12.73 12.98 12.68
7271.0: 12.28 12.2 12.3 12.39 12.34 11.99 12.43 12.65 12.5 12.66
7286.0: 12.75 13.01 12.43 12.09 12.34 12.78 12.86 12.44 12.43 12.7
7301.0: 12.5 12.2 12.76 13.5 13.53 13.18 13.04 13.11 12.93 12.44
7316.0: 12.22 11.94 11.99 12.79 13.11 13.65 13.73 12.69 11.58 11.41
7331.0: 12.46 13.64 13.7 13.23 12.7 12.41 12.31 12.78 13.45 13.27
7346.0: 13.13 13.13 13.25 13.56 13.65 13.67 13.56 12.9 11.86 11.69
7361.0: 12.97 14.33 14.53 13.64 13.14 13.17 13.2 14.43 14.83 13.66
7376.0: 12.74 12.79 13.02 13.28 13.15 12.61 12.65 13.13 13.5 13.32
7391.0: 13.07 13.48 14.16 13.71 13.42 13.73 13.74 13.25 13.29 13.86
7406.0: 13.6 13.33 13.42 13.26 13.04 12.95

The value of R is 0.5 angstrom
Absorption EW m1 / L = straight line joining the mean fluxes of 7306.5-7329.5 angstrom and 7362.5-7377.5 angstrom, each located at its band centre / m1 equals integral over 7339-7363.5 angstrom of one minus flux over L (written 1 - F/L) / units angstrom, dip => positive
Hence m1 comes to 0.5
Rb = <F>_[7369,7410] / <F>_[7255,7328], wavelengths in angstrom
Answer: 1.06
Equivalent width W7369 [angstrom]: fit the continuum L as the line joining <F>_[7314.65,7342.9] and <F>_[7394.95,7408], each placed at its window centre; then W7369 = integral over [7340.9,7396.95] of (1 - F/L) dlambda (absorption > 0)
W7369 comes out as -0.6 angstrom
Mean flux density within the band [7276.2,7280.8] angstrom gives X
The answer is 12.3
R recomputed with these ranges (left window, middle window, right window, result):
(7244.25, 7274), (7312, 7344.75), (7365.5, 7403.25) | 0.40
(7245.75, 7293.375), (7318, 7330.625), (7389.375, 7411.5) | 0.25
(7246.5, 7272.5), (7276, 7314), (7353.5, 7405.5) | -0.04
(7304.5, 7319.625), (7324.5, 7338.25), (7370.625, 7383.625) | 0.23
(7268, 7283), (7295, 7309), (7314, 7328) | -0.27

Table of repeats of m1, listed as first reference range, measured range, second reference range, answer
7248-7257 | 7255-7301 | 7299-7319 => -0.47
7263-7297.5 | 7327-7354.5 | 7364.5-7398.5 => 0.16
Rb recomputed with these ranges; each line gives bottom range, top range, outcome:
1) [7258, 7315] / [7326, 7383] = 1.04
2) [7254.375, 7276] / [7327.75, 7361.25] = 1.03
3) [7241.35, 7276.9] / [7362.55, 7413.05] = 1.09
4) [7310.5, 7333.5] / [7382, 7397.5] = 1.05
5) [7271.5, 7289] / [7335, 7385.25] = 1.06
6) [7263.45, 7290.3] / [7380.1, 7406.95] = 1.07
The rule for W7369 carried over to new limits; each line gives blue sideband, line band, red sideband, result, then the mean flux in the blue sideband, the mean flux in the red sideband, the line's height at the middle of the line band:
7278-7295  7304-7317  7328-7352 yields -0.25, 12.5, 12.9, 12.7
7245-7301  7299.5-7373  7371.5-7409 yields -0.39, 12.4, 13.4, 12.9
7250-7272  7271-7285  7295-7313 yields 0.29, 12.5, 12.9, 12.6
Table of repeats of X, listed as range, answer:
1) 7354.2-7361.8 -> 12.6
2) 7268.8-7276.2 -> 12.4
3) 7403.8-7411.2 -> 13.5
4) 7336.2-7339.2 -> 12.6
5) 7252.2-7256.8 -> 12.2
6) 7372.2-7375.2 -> 14.3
